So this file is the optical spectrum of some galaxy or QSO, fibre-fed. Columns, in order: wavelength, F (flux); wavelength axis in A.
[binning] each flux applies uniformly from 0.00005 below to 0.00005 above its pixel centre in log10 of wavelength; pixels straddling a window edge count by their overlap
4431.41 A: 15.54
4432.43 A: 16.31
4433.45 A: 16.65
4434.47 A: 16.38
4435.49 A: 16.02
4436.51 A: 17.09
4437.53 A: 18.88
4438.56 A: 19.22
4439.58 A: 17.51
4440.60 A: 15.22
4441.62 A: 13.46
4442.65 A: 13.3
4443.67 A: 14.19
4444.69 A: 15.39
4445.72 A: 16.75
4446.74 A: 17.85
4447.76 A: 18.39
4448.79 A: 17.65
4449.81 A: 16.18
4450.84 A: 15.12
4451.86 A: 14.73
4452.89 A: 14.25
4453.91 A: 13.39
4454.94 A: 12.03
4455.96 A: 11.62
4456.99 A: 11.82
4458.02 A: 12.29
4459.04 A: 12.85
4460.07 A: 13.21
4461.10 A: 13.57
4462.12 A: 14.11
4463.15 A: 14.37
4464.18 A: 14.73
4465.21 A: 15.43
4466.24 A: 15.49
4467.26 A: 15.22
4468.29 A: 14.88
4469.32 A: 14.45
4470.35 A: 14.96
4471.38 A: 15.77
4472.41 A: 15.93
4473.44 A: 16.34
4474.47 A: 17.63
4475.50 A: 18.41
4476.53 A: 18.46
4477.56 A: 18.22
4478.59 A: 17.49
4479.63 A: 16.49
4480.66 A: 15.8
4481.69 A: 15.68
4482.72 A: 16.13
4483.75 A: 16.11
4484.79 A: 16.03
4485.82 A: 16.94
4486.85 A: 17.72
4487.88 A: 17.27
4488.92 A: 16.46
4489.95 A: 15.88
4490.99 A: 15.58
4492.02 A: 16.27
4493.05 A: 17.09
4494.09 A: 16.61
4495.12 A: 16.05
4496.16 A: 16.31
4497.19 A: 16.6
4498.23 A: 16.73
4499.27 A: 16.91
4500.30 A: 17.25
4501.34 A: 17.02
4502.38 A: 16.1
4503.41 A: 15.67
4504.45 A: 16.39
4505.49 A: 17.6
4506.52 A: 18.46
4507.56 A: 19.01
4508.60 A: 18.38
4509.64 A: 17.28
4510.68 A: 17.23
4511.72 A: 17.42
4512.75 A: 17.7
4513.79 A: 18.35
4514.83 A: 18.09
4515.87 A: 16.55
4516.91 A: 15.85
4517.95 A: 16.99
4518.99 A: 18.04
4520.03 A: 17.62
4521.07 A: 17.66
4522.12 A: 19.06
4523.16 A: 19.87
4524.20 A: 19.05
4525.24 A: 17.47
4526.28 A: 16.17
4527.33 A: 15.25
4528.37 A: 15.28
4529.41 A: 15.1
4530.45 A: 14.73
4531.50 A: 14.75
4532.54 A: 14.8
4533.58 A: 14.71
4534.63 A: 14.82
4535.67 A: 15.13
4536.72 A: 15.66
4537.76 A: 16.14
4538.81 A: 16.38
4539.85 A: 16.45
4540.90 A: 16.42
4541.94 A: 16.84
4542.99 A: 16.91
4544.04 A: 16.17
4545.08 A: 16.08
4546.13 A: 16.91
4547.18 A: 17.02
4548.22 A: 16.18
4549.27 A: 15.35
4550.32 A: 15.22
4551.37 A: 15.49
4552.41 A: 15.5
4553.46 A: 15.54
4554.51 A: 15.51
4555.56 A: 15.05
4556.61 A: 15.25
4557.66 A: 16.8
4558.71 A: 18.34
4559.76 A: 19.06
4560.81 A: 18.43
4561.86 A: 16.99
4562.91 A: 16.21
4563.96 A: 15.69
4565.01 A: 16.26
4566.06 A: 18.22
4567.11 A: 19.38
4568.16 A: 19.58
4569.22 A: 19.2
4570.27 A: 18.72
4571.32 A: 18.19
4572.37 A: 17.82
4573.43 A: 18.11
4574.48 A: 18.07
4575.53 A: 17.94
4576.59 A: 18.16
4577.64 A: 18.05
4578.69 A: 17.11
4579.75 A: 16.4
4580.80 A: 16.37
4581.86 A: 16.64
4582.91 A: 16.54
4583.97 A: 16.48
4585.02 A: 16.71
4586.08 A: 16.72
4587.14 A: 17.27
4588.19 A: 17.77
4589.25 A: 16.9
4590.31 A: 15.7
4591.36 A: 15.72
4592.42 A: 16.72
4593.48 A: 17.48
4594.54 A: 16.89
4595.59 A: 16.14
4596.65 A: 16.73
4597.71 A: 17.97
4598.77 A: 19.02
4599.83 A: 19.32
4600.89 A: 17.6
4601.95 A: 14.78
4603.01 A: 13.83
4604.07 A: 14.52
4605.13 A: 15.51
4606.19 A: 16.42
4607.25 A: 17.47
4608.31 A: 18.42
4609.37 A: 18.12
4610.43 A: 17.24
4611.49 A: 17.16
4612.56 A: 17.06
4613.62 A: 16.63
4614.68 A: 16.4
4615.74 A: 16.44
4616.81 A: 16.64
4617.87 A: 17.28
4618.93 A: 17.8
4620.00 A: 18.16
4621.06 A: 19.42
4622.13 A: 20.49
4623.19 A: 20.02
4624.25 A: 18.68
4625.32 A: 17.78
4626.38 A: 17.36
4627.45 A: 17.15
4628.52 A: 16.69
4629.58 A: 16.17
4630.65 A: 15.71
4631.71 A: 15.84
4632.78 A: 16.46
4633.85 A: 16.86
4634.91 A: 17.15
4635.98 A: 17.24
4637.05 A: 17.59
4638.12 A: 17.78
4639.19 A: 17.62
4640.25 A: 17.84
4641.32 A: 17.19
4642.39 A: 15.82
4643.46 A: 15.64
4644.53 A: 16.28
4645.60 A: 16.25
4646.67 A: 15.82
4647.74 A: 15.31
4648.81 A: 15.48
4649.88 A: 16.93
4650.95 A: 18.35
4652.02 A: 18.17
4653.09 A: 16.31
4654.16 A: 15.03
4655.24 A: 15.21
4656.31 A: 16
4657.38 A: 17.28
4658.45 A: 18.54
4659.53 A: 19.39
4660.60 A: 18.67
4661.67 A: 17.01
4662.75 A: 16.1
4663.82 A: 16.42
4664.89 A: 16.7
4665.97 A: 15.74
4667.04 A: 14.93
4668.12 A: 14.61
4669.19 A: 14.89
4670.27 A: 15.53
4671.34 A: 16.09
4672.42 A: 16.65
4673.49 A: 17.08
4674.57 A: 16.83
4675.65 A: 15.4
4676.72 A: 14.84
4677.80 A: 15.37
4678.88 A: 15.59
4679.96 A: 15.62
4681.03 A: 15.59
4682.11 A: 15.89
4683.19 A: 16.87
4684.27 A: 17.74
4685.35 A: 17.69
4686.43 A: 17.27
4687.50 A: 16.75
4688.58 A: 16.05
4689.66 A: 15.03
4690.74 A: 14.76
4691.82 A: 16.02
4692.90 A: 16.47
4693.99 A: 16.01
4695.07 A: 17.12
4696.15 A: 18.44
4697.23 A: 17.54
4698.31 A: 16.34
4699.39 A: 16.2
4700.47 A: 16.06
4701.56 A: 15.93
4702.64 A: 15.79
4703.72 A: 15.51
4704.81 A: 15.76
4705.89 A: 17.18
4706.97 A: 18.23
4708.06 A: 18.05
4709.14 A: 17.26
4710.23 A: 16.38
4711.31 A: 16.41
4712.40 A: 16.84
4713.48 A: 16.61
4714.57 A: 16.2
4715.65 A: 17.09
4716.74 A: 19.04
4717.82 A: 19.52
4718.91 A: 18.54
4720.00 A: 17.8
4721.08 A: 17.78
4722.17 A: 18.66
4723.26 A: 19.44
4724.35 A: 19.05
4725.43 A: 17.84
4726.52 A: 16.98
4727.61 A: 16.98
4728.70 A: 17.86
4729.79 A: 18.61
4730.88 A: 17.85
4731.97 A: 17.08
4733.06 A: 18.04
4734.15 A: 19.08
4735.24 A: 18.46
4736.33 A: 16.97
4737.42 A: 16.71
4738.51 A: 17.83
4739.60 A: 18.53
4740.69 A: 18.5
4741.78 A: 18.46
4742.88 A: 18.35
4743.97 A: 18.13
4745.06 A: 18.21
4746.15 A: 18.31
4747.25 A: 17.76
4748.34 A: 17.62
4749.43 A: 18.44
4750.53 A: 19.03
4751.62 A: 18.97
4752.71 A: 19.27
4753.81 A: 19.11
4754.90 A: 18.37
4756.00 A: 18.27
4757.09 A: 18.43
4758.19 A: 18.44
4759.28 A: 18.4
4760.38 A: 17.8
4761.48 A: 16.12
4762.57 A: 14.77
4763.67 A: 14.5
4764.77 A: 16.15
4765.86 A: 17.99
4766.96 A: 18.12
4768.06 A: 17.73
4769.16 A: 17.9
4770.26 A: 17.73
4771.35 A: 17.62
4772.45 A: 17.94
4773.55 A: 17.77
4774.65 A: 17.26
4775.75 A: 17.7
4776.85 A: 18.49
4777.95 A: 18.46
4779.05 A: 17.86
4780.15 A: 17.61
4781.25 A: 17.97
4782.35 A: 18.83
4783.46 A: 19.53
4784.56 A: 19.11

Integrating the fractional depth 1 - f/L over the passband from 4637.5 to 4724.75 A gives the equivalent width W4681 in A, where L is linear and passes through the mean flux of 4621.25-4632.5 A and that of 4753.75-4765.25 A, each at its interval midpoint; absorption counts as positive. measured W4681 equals 3.8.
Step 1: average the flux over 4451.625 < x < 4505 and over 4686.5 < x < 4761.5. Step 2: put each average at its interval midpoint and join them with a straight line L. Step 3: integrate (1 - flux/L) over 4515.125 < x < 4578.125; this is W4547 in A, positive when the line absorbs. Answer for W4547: -2.5 A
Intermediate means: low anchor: 15.6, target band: 16.8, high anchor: 17.6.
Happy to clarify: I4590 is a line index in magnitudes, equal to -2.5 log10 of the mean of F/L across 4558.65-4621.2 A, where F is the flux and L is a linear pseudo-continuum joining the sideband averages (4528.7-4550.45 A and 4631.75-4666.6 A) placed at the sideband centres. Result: -0.06 mag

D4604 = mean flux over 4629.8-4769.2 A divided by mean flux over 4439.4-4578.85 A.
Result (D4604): 1.04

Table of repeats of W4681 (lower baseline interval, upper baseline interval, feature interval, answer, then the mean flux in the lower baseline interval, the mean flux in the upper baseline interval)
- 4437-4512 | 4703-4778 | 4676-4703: 1.8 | 16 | 17.8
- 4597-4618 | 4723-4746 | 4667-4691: 2.1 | 16.9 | 18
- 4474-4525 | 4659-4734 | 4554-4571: -0.4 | 17.2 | 16.8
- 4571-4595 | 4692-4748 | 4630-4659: 1.1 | 17.1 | 17.5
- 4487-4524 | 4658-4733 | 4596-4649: -0.2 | 17.2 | 16.8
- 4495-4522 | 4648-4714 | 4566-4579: -1.1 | 17.2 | 16.5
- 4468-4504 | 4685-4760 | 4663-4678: 1.3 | 16.5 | 17.6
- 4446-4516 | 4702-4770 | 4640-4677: 1.8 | 16.1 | 17.7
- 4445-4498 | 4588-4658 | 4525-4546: 0.6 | 15.7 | 16.9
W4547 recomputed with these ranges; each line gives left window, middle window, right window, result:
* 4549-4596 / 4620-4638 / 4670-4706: -1.0 A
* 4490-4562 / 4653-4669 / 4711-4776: 0.8 A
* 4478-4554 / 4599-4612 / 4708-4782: 0.3 A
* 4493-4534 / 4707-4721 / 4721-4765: 0.2 A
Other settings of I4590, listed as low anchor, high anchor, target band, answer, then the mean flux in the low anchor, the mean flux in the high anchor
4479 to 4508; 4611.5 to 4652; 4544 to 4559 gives 0.057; 16.6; 17.1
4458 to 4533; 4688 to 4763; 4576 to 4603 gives -0.004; 16.5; 17.5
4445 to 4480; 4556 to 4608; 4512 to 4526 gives -0.106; 15.3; 17.2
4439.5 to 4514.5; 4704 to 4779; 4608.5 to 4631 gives -0.039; 16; 17.8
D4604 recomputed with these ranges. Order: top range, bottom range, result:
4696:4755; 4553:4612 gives 1.04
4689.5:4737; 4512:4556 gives 1.05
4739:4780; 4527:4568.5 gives 1.10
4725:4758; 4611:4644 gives 1.05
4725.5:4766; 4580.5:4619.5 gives 1.06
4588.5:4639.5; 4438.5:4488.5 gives 1.11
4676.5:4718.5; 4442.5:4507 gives 1.05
